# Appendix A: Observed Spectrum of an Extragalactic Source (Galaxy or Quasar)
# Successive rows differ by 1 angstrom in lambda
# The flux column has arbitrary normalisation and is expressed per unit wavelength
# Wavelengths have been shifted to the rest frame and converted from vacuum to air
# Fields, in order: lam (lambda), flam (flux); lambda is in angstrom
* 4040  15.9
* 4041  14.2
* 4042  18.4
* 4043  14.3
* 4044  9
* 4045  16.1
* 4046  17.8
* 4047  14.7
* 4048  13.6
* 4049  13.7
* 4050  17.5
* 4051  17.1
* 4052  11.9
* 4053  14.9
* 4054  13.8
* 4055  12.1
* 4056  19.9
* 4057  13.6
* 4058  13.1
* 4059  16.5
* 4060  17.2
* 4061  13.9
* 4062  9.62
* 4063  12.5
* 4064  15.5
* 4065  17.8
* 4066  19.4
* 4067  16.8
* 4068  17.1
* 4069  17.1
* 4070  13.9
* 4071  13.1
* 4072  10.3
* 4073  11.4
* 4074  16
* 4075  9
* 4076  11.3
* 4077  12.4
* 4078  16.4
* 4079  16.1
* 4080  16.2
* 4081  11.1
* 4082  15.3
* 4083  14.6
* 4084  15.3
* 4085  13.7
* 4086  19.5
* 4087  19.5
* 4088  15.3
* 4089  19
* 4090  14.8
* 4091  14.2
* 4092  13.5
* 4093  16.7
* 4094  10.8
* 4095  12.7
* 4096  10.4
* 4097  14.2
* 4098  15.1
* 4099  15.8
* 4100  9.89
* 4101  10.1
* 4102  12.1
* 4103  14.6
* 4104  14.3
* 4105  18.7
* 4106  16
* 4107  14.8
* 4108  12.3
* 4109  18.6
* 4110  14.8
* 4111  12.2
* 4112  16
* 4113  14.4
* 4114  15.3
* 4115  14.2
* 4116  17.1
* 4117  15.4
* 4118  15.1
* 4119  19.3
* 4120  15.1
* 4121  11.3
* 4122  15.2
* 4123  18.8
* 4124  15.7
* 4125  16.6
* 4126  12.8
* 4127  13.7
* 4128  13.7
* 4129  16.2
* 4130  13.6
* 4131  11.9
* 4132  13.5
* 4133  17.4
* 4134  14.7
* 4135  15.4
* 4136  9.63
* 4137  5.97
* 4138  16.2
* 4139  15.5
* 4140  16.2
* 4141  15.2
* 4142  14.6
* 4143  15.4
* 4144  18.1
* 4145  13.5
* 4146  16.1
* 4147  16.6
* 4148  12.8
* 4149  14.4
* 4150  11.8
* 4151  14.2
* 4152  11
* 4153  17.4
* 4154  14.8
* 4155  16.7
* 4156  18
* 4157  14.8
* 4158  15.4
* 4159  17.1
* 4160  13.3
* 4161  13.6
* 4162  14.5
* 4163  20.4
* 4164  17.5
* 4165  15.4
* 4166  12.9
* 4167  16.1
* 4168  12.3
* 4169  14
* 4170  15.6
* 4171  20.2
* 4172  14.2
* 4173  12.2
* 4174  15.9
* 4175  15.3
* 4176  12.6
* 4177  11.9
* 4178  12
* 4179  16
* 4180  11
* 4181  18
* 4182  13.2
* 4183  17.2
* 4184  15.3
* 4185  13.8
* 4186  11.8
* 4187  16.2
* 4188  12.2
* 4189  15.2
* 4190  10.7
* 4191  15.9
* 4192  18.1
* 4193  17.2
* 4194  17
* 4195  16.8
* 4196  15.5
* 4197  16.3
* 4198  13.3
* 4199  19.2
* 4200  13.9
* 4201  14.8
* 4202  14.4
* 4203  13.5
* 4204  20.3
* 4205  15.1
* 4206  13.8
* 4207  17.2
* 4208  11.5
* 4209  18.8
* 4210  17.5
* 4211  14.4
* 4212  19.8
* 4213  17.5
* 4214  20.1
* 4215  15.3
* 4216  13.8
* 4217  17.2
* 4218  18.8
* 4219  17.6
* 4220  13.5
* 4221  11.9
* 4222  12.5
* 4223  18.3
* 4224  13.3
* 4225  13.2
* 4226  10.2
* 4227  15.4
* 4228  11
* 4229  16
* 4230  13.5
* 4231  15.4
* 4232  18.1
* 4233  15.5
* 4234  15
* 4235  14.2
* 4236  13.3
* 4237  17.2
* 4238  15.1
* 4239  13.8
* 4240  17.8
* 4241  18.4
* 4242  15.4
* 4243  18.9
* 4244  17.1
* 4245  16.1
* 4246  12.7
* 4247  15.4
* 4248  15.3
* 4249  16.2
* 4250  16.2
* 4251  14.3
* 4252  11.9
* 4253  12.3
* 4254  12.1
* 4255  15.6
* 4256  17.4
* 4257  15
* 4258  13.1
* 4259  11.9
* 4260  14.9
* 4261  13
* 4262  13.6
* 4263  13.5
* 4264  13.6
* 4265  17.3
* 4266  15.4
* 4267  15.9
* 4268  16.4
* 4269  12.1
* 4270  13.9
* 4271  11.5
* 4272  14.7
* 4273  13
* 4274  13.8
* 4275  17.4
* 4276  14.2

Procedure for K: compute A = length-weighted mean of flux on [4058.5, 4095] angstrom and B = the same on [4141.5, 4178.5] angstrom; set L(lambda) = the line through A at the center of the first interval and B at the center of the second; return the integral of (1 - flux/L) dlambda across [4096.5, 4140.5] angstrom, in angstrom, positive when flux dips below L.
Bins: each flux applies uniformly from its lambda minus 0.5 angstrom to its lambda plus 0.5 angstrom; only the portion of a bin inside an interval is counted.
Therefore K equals 1.0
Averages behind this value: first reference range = 14.8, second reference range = 14.9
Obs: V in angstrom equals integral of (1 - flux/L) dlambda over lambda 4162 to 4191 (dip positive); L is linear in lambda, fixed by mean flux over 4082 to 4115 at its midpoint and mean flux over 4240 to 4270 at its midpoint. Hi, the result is 0.3 angstrom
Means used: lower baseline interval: 14.7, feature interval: 14.6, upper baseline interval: 14.9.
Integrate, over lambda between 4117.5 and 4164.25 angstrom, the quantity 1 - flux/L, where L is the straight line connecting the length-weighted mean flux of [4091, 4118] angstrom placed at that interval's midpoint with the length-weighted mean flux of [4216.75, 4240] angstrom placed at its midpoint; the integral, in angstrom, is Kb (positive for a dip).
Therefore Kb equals -1.6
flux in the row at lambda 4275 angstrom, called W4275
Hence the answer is 17.4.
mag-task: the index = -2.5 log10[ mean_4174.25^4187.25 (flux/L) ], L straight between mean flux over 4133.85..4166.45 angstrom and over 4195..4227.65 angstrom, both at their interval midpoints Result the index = 0.08 mag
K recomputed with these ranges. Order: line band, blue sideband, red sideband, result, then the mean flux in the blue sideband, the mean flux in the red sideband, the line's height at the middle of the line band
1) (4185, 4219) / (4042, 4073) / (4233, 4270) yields -2.18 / 14.8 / 14.9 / 14.9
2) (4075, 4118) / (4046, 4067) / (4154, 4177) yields 1.55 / 15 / 15.3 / 15.1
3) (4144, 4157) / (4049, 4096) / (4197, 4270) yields 0.03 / 14.7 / 15.2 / 14.9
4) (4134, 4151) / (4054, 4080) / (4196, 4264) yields 0.68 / 14.5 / 15.2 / 14.8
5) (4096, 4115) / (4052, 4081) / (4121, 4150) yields 0.25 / 14.4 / 14.5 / 14.5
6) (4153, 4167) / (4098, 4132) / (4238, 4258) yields -0.84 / 14.7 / 15.3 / 14.9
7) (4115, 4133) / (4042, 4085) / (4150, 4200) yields -0.29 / 14.5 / 15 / 14.8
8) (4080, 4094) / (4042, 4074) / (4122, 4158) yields -0.66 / 14.8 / 14.7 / 14.7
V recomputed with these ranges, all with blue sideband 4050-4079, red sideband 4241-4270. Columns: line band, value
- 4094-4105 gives 1.1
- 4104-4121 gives -1.0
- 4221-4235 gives 0.4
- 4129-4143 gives 0.6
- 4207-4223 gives -1.5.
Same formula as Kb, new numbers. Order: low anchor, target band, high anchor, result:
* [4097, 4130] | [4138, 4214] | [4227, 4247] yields -0.5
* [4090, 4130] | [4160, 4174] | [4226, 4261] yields -0.5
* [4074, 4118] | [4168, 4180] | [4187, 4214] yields 0.9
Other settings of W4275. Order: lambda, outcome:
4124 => 15.7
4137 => 5.97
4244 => 17.1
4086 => 19.5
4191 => 15.9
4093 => 16.7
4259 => 11.9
